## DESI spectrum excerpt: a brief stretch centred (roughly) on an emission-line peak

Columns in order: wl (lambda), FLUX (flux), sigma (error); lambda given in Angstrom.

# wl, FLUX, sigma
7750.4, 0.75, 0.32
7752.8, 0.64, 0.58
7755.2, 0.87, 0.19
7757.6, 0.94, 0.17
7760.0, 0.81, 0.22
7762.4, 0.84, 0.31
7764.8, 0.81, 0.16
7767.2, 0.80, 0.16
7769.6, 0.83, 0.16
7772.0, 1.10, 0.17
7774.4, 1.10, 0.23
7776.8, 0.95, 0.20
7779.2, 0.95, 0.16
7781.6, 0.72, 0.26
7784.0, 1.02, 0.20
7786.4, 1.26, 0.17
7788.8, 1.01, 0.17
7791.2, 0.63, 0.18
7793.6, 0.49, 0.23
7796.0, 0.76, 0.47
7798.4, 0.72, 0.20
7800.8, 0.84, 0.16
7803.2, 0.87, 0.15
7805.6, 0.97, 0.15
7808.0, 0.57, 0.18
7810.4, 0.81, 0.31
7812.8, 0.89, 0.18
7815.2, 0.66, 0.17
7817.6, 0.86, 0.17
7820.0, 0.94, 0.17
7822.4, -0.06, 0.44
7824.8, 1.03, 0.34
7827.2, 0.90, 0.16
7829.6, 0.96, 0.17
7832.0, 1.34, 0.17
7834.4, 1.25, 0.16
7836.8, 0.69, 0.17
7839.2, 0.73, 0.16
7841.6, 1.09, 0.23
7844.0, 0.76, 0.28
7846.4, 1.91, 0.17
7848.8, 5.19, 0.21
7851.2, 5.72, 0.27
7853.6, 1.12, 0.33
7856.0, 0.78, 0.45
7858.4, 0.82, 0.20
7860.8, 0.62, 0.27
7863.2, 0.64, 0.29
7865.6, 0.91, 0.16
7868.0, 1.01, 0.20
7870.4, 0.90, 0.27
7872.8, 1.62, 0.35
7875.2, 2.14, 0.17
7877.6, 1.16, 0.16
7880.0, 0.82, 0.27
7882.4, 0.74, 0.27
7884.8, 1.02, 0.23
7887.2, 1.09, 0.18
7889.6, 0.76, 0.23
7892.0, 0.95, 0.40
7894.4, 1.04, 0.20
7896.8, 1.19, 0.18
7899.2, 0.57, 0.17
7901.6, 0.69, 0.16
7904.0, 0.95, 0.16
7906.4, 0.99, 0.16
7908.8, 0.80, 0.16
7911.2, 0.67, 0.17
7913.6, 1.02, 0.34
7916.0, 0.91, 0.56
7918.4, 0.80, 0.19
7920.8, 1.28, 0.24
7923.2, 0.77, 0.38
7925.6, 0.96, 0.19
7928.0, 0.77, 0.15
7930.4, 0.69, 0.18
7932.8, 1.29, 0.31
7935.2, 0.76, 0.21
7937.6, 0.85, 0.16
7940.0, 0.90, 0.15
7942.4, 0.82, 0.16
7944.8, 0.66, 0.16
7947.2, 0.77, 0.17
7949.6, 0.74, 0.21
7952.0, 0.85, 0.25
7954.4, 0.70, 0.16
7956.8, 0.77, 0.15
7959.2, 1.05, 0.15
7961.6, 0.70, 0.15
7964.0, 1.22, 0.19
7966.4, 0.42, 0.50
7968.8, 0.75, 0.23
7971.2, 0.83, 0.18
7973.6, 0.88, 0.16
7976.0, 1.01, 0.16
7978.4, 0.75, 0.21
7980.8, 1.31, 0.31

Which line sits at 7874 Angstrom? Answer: [N II]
